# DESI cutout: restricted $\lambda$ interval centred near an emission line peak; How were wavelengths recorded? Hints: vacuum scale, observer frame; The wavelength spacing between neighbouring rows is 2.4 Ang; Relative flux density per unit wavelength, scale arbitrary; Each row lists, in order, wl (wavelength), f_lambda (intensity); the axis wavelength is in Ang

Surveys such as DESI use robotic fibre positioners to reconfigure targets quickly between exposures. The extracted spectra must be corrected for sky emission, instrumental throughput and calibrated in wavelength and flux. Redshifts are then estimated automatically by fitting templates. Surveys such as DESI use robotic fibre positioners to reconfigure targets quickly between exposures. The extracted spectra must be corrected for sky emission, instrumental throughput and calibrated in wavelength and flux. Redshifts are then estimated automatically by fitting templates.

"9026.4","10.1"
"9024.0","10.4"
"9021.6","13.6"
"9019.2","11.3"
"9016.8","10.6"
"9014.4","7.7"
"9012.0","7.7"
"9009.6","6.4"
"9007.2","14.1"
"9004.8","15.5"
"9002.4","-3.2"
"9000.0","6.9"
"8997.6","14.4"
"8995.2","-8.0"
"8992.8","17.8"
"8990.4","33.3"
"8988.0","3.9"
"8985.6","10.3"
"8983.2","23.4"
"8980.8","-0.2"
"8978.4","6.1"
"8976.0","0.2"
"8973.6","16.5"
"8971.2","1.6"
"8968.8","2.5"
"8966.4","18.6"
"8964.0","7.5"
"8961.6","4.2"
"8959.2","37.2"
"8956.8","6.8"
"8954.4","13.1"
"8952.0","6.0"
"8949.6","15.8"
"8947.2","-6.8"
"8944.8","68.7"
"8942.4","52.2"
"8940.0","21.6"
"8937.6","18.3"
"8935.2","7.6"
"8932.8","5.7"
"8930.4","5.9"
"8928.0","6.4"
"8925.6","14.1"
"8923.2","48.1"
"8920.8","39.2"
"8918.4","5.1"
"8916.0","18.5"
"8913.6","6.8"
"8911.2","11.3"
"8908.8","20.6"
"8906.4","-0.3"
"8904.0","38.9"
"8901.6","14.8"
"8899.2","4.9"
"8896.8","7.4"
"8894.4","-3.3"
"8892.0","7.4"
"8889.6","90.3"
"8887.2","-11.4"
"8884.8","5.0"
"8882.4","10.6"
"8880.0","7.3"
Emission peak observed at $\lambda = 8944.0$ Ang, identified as H-gamma 4340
